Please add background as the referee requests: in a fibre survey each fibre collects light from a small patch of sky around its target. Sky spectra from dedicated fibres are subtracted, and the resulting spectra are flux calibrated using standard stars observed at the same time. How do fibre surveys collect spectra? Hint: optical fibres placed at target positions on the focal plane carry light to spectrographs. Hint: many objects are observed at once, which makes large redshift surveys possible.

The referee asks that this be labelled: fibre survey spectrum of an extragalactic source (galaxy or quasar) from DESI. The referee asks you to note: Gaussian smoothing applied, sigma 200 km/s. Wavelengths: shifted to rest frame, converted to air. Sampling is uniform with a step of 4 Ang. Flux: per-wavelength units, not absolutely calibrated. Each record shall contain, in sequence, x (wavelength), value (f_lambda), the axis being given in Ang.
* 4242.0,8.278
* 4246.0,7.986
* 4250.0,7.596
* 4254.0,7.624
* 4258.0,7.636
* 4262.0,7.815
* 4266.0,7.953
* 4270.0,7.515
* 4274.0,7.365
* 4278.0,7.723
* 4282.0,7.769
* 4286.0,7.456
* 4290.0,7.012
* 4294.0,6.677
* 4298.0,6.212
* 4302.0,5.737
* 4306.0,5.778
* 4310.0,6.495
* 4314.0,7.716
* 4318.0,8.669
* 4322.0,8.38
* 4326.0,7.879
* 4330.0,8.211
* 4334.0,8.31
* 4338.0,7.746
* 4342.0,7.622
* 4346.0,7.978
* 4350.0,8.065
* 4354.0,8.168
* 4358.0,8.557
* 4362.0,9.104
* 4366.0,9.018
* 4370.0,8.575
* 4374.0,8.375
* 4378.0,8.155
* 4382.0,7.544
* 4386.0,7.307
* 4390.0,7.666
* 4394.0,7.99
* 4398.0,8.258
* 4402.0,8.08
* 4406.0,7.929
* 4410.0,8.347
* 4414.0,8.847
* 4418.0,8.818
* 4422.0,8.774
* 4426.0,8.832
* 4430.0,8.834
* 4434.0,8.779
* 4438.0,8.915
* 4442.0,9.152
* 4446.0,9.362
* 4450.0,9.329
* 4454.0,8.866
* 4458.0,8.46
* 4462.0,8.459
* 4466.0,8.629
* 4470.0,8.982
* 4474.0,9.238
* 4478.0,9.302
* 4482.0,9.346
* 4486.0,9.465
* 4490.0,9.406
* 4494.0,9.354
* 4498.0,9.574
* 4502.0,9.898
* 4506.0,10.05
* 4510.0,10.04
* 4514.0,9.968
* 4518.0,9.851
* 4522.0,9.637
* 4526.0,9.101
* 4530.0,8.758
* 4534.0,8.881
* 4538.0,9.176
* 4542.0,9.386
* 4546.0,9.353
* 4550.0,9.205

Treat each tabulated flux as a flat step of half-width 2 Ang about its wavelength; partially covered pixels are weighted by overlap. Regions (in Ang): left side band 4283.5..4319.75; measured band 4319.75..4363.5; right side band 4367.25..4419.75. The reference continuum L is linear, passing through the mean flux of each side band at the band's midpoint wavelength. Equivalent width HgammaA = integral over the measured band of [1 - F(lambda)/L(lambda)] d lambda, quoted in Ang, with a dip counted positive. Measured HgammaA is -4.4 Ang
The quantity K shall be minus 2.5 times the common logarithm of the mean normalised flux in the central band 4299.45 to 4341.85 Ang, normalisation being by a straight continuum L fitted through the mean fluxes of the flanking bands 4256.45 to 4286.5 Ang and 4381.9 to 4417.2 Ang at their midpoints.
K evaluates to 0.05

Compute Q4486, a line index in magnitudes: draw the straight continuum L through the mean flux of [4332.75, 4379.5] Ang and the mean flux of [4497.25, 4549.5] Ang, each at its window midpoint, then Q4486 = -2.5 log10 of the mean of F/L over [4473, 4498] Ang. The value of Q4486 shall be -0.017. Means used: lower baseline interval 8.31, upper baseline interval 9.5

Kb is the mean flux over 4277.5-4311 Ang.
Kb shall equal 6.73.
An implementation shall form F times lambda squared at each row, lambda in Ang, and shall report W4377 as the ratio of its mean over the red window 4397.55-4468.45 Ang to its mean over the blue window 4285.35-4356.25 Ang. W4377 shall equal 1.23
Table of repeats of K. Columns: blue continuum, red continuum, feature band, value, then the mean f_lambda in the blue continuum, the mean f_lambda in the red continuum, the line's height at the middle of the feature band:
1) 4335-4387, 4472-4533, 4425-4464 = 0.01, 8.19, 9.52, 8.98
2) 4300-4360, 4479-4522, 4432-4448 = -0.01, 7.69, 9.68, 8.98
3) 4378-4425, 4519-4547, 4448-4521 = -0.06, 8.16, 9.2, 8.82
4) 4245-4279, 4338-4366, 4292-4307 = 0.28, 7.68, 8.27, 7.93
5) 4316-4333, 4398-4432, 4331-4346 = 0.05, 8.29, 8.54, 8.33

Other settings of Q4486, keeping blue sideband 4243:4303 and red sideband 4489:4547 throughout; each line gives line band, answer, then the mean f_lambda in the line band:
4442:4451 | -0.05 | 9.3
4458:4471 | 0.05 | 8.63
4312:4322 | -0.06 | 8.23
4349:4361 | -0.03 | 8.35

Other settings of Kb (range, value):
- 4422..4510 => 9.17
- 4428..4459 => 8.98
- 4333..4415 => 8.16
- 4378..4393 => 7.62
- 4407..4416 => 8.52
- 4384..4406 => 7.87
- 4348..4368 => 8.58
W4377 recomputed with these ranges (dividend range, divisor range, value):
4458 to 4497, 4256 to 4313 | 1.40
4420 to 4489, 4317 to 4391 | 1.15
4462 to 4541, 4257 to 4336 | 1.39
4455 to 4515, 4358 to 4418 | 1.18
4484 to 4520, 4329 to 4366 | 1.27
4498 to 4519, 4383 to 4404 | 1.33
